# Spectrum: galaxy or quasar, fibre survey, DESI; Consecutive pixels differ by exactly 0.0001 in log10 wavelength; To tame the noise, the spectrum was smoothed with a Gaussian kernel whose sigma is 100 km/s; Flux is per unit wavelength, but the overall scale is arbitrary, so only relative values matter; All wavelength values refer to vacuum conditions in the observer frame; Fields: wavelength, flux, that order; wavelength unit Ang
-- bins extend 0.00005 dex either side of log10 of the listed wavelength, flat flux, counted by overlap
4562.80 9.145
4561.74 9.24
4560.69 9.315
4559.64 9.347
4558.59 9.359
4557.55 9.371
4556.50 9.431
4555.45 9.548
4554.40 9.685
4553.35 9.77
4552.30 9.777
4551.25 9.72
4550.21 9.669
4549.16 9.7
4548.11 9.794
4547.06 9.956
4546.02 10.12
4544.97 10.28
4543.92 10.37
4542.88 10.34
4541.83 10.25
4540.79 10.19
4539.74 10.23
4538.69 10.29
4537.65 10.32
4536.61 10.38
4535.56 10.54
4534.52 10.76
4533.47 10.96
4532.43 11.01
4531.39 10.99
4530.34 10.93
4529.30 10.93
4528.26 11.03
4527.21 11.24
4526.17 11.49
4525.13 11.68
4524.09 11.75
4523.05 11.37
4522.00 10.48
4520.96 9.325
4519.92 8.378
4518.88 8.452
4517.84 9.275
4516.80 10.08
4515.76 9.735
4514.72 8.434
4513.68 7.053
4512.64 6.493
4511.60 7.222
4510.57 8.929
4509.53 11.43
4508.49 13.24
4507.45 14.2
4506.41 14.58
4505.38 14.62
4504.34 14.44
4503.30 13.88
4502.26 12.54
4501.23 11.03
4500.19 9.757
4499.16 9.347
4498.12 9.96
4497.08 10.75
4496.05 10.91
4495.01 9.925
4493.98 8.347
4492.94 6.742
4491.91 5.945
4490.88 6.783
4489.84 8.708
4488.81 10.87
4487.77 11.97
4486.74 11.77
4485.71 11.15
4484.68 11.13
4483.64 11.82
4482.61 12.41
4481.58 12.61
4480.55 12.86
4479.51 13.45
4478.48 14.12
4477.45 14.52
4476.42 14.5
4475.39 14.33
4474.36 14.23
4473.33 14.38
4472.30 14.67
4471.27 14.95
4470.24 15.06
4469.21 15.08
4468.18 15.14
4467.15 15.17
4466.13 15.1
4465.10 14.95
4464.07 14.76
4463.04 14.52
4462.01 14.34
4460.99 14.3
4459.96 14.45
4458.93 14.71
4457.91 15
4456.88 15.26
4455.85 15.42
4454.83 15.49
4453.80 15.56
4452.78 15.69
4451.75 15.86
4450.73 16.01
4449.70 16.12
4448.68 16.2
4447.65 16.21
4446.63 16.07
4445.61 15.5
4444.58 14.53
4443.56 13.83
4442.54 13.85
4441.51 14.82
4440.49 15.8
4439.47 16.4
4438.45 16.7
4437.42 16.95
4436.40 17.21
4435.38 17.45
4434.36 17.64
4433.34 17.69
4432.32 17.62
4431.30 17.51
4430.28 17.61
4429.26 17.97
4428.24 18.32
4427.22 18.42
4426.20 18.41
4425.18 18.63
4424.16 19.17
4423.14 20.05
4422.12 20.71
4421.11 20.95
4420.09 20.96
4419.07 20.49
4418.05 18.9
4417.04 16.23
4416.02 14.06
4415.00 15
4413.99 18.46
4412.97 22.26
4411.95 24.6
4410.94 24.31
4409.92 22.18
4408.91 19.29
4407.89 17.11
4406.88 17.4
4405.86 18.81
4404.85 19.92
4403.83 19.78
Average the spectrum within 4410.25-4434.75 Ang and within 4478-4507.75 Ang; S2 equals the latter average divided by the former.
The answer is 0.6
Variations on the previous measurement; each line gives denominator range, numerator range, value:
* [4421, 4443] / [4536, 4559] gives 0.56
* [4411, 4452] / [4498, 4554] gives 0.60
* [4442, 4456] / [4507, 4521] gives 0.61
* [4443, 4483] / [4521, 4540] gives 0.73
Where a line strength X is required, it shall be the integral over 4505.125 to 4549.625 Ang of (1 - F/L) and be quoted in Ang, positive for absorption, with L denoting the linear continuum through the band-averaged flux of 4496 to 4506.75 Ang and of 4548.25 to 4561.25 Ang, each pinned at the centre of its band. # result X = 1.55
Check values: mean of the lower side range 12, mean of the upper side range 9.57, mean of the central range 10.4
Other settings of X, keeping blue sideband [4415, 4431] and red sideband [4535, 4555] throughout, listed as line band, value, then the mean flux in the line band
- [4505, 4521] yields 3.0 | 10.1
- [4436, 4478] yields 2.6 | 15.2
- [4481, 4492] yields 2.7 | 10.7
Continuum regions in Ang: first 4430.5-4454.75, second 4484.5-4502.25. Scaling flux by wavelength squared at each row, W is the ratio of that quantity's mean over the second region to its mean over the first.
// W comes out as 0.6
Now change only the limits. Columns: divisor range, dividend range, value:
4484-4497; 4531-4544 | 1.12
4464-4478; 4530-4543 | 0.74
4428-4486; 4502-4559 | 0.71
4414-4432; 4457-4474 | 0.82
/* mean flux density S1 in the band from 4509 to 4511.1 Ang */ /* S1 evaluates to 10.2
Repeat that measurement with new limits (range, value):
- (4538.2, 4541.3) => 10.2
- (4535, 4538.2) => 10.4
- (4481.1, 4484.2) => 12.3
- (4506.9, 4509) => 13.7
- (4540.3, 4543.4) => 10.3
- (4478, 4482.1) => 13.2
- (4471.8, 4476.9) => 14.4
